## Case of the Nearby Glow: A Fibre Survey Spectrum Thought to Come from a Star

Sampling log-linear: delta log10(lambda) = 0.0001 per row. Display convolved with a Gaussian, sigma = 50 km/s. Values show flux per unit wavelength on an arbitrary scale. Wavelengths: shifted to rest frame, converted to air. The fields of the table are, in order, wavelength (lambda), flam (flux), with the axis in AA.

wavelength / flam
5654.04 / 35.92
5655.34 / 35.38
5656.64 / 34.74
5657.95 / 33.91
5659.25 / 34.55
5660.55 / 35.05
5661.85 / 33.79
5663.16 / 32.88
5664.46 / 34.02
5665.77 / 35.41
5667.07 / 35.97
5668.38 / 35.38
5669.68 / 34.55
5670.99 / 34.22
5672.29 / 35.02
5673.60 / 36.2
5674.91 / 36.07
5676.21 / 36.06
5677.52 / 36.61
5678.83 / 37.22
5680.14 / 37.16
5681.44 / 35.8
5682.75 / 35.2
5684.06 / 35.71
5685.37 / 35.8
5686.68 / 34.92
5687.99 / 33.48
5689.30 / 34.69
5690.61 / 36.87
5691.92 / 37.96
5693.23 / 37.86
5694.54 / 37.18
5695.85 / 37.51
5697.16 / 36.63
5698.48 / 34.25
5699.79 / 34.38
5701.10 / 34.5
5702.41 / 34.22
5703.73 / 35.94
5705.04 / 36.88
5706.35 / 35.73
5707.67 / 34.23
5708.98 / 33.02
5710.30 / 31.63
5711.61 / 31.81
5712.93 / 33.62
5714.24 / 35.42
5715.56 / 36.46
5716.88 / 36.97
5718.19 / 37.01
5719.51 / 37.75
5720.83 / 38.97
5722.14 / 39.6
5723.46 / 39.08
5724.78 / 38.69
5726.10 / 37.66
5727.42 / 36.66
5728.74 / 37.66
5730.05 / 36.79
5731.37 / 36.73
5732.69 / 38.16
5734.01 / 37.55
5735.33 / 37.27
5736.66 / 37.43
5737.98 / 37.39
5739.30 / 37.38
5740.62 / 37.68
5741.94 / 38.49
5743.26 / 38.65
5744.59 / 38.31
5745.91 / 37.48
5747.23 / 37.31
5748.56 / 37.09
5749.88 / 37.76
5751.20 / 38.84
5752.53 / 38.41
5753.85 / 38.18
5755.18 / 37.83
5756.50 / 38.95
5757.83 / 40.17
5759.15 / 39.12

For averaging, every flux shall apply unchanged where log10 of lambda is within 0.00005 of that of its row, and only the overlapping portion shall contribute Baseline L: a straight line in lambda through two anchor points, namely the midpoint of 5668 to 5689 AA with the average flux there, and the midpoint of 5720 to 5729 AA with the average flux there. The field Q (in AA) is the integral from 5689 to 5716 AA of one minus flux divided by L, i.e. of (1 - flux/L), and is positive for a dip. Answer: 1.3 AA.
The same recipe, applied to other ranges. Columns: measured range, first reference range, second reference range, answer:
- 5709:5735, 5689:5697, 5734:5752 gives 0.6 AA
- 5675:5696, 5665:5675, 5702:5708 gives -0.5 AA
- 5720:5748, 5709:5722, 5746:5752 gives -0.8 AA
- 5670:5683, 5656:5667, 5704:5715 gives -0.6 AA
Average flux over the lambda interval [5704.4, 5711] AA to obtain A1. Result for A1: 34.3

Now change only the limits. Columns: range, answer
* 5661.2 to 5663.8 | 33.3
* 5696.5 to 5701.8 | 34.9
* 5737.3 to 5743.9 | 38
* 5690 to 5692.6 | 37.4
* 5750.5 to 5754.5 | 38.5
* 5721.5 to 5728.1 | 38.3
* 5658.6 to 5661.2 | 34.9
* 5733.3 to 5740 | 37.4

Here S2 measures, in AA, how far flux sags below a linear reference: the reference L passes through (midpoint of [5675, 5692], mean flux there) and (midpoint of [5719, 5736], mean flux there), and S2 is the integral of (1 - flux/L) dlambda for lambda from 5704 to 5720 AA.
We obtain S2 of 0.92 AA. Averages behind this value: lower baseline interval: 35.9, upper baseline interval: 37.9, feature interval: 35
